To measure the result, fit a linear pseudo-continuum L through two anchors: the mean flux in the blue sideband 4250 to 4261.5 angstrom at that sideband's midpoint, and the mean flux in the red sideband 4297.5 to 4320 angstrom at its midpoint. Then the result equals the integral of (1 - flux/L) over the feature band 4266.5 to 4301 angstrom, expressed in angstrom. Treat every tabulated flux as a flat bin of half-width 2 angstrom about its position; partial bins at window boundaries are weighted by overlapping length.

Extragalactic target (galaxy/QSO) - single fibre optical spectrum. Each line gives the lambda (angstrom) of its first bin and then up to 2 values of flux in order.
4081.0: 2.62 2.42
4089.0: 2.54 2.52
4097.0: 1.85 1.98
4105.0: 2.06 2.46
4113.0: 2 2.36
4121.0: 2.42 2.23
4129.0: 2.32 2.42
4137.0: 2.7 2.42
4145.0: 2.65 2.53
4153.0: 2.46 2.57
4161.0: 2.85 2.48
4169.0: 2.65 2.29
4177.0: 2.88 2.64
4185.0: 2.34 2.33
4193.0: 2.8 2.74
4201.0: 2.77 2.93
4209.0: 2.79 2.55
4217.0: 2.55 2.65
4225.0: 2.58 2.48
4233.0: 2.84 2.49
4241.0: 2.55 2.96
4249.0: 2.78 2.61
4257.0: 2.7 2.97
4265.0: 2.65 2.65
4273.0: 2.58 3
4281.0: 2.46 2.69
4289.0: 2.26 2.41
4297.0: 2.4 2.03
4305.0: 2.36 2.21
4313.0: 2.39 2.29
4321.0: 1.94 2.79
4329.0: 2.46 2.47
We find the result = -0.63 angstrom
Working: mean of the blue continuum 2.73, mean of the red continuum 2.25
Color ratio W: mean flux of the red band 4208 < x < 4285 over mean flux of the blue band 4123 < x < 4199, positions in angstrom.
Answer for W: 1.1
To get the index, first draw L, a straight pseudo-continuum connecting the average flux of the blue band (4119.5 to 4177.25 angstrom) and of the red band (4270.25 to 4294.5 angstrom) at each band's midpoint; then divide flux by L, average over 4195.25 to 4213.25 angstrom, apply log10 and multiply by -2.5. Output -0.10 mag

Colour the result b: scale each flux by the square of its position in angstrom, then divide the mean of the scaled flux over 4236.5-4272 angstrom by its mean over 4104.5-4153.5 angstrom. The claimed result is 1.2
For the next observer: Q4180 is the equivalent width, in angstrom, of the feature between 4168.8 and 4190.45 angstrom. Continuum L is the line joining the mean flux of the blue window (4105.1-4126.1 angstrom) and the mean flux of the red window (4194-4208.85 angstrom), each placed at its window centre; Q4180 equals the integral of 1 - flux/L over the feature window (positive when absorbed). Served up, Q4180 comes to 1.3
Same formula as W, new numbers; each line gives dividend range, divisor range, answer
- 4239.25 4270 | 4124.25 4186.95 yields 1.08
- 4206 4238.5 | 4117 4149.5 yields 1.07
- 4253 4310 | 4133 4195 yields 0.99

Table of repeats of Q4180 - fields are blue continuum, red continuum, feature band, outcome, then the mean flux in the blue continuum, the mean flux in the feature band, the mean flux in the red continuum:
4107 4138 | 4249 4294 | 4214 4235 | -0.5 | 2.35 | 2.62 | 2.65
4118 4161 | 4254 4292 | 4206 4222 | -0.4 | 2.49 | 2.65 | 2.65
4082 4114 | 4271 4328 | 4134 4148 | -1.8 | 2.25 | 2.57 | 2.42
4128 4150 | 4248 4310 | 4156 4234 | -3.3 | 2.51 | 2.63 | 2.55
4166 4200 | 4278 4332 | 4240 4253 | -1.5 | 2.59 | 2.76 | 2.37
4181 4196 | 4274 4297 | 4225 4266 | -2.5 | 2.53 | 2.7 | 2.55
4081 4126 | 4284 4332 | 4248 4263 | -2.8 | 2.27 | 2.76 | 2.35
